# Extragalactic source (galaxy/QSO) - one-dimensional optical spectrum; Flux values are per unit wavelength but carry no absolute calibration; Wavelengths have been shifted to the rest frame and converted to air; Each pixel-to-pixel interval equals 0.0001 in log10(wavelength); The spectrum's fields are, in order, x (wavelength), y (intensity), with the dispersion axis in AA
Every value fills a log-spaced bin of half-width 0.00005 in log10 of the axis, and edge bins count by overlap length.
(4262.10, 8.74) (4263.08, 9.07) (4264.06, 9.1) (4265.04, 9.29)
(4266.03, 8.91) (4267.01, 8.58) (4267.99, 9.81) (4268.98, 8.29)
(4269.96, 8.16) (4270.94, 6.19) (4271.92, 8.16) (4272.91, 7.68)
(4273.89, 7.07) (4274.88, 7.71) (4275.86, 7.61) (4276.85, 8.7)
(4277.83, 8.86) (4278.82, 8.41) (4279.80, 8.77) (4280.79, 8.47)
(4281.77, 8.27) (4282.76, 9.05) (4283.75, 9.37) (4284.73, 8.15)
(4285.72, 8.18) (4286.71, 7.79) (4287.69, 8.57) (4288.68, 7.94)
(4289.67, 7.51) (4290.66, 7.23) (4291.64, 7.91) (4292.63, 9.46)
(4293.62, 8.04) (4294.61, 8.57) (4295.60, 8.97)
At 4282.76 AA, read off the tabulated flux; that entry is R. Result 9.05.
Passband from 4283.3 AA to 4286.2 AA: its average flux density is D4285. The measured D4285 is 8.57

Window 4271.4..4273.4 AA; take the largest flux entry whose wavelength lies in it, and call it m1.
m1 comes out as 8.16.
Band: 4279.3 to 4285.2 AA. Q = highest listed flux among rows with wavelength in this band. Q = 9.37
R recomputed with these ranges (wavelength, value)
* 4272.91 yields 7.68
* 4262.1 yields 8.74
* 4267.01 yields 8.58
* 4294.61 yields 8.57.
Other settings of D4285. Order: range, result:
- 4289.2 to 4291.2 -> 7.4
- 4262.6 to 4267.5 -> 8.99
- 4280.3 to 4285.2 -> 8.67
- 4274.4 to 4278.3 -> 8.23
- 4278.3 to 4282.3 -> 8.48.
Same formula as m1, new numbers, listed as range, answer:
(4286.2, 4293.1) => 9.46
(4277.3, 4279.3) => 8.86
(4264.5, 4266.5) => 9.29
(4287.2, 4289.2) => 8.57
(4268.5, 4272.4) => 8.29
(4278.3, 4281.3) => 8.77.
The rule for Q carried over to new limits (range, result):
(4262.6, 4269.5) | 9.81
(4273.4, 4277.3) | 8.7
